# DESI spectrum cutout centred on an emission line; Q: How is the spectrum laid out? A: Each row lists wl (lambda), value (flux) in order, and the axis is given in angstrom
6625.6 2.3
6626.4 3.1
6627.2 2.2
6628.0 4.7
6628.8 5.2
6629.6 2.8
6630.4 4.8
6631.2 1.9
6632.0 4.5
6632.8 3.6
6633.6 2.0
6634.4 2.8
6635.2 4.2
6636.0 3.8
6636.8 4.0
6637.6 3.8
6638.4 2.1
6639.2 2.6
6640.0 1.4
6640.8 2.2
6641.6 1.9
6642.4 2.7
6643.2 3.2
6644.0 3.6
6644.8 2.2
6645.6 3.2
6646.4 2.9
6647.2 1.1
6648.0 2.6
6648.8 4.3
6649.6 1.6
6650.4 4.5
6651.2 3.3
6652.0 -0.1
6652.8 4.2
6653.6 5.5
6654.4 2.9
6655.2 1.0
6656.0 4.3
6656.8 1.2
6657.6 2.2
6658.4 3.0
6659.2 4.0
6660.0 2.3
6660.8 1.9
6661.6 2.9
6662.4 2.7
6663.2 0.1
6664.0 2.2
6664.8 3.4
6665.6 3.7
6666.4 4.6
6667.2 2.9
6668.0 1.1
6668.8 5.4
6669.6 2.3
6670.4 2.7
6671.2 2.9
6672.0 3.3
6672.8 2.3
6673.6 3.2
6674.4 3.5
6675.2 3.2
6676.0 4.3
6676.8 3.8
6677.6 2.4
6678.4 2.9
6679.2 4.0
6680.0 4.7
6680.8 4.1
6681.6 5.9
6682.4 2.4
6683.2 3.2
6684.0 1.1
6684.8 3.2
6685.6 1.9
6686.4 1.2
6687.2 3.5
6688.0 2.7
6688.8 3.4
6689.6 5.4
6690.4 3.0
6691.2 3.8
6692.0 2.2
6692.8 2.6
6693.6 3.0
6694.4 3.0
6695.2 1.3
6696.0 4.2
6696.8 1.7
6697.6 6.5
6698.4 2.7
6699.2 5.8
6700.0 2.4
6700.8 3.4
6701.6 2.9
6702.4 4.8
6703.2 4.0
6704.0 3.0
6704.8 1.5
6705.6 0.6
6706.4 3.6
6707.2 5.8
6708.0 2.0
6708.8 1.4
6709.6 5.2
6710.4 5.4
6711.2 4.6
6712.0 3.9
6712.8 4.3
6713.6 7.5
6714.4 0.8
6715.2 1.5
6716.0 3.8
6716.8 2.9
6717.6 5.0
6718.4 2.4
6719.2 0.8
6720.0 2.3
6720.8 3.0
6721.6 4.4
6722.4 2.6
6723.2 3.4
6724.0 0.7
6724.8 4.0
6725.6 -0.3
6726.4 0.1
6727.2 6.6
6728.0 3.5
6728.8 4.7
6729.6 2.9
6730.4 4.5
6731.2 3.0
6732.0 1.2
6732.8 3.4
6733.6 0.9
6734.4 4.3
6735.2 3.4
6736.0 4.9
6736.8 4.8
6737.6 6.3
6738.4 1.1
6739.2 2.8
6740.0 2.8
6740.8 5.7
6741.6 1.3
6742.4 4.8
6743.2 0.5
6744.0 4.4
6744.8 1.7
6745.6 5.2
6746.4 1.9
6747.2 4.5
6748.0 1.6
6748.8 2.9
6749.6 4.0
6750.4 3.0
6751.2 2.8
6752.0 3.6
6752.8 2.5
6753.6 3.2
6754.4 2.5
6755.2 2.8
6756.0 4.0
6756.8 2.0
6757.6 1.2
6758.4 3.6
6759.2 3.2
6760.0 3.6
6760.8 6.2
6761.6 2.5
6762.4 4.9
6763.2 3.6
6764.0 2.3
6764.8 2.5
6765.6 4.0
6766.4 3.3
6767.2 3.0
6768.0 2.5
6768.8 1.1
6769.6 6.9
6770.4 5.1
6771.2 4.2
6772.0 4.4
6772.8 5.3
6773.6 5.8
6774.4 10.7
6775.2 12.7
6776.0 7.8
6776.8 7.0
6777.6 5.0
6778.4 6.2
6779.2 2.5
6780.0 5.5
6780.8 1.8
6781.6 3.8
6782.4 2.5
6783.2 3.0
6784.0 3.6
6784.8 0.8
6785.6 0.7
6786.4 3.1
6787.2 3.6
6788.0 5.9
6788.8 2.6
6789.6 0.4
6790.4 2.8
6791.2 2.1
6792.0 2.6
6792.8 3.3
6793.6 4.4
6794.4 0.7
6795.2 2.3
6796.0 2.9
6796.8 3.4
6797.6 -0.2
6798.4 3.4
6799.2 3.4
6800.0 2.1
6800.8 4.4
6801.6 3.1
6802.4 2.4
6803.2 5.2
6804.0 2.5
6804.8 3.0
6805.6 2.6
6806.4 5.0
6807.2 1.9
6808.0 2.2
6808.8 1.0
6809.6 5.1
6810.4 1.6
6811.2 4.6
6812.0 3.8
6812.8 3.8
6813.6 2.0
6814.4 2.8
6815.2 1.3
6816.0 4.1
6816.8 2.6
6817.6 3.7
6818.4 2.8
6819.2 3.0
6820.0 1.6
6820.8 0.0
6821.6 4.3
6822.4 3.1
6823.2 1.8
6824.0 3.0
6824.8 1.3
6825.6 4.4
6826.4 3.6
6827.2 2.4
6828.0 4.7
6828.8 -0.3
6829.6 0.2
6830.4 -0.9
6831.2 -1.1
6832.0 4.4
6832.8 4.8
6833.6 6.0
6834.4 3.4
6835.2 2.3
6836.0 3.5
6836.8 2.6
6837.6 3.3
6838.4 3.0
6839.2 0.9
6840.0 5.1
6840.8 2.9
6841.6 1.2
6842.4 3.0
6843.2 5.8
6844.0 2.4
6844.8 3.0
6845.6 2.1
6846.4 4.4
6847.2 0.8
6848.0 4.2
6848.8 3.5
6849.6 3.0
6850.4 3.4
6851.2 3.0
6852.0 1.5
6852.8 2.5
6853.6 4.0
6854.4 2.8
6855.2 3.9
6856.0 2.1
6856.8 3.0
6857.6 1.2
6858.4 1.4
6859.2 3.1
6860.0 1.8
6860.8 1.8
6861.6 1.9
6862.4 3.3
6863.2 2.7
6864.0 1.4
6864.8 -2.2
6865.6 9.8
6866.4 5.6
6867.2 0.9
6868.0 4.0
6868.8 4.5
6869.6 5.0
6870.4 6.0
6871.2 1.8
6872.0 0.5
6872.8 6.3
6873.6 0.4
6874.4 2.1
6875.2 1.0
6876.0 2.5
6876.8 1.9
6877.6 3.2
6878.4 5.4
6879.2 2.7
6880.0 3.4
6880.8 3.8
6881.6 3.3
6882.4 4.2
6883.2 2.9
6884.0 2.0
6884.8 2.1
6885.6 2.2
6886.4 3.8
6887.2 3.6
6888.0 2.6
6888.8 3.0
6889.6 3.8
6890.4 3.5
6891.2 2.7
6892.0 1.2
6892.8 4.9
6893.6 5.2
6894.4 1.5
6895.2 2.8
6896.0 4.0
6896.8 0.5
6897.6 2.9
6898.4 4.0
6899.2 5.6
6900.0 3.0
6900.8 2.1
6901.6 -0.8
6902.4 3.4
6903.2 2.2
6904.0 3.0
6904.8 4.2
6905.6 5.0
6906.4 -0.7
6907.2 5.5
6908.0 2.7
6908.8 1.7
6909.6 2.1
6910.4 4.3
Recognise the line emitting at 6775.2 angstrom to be [O III] 5007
